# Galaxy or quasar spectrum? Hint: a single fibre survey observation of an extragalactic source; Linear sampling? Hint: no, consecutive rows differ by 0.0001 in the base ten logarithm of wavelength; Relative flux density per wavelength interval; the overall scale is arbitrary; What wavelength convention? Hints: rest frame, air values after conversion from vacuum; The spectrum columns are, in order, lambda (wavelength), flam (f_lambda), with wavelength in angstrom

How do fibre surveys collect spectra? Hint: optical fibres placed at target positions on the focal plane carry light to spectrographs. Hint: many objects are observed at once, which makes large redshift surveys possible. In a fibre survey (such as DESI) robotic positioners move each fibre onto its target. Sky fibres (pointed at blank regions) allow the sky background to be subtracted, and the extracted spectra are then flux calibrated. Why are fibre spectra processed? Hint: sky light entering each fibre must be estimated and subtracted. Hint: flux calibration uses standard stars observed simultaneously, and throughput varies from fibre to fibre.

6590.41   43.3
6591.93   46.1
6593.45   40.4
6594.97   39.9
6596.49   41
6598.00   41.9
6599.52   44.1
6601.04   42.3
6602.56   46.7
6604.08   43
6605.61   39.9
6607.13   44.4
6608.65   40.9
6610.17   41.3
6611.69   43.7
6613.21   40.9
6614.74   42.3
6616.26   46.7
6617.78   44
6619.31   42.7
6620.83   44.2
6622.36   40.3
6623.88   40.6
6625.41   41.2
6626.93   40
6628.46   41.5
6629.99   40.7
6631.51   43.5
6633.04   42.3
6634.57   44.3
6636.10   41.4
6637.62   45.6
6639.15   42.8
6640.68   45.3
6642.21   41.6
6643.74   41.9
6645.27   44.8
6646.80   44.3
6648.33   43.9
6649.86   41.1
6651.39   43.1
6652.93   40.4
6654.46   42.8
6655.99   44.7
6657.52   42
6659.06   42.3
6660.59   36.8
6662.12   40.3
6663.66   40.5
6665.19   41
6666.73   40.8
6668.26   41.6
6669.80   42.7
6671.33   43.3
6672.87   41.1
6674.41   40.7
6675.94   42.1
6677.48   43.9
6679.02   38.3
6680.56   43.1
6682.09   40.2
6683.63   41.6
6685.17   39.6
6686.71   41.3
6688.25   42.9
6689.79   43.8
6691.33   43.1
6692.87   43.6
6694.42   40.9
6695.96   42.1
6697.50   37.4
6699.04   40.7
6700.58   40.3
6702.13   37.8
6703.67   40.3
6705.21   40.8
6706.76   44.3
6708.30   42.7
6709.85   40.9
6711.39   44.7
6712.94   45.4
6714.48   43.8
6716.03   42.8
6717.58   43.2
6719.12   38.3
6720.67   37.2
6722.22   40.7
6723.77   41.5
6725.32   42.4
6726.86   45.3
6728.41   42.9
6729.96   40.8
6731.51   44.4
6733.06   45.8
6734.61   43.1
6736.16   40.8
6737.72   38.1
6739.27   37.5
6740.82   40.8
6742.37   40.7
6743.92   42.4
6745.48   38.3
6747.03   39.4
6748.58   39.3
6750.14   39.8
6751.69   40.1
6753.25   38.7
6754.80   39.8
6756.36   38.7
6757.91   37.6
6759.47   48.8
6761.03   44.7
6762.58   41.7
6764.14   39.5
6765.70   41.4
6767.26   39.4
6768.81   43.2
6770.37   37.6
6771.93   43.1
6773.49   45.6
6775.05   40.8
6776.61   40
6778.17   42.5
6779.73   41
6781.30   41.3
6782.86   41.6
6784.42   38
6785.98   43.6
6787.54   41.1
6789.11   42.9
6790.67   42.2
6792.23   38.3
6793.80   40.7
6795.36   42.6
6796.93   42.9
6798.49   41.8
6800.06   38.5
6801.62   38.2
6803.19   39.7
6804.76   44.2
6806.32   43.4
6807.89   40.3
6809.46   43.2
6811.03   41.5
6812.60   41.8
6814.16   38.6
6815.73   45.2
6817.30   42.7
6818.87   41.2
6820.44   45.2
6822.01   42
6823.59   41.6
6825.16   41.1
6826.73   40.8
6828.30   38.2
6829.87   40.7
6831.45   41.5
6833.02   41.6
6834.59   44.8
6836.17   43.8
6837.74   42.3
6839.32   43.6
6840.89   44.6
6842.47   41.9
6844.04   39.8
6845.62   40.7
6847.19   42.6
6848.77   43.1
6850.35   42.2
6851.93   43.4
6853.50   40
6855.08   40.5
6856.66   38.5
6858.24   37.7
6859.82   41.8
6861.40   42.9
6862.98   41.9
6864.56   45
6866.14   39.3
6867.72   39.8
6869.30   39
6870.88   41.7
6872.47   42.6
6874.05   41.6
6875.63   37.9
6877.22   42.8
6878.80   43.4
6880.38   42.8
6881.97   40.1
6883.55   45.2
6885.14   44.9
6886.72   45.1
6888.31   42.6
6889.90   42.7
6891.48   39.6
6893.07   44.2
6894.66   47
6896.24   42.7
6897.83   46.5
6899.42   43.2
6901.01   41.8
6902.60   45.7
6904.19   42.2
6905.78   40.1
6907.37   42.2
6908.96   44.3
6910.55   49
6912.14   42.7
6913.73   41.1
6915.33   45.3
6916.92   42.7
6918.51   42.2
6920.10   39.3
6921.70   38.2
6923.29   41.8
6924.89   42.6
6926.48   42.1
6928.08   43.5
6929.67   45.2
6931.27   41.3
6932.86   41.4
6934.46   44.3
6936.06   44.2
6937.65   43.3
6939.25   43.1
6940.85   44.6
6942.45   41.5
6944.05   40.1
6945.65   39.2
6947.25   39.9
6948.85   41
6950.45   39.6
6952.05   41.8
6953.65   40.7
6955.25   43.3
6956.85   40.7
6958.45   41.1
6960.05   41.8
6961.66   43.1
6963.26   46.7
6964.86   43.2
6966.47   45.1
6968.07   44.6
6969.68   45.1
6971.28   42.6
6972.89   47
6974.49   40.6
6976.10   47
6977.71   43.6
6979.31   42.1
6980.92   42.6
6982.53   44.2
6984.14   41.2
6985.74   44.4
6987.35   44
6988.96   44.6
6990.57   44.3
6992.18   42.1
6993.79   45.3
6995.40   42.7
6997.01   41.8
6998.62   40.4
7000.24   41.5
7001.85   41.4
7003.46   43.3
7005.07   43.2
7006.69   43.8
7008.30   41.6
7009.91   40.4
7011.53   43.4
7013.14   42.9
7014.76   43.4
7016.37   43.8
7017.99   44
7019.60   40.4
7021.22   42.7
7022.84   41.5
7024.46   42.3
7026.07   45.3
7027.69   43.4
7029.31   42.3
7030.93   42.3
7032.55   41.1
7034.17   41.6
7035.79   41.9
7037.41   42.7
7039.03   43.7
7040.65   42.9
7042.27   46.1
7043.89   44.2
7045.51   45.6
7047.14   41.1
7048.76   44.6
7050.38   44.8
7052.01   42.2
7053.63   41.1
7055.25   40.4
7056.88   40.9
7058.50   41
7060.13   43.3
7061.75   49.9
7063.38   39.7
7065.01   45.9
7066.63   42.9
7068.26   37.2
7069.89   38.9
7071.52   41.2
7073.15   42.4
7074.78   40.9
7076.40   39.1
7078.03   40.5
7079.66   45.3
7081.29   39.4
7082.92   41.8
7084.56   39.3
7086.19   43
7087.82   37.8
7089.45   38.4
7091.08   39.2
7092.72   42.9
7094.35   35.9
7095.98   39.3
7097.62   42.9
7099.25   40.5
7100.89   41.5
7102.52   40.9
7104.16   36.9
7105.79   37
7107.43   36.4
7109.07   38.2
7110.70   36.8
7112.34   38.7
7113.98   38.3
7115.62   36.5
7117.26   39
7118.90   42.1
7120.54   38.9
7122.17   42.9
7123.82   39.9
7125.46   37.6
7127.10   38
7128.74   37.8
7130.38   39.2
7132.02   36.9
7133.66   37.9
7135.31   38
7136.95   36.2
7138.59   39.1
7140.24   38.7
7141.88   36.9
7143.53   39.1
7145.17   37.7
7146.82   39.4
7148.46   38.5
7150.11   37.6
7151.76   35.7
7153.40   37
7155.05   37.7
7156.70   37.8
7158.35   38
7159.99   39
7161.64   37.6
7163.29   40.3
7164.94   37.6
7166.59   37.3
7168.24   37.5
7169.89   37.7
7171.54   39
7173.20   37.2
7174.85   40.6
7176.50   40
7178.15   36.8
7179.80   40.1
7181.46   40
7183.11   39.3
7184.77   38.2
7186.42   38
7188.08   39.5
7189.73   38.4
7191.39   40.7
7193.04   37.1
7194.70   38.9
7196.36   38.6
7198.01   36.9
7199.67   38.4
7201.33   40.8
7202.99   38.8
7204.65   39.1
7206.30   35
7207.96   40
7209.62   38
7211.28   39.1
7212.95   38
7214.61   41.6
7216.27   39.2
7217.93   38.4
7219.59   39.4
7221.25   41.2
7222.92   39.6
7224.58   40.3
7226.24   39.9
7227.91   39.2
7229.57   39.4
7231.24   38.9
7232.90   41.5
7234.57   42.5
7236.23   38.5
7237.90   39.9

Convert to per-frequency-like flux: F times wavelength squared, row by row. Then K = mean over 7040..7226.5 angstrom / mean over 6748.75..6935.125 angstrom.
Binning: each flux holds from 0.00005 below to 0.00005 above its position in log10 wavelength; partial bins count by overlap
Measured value 1.0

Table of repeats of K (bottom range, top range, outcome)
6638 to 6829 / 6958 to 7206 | 1.08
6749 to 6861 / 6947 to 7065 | 1.10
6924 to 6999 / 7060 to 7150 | 0.96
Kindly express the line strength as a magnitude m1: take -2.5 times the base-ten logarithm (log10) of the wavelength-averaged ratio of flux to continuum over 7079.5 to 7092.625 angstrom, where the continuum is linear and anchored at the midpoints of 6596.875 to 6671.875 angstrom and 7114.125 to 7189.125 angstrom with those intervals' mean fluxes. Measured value -0.04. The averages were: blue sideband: 42.4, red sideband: 38.4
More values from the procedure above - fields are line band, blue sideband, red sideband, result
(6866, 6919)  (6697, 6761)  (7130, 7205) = -0.070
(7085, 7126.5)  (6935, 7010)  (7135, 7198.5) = 0.013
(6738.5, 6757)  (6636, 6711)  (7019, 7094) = 0.059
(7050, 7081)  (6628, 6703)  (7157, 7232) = -0.062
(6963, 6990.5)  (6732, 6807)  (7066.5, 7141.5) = -0.103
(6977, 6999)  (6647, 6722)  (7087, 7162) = -0.097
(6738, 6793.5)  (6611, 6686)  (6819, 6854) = 0.032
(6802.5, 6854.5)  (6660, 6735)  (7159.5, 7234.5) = -0.028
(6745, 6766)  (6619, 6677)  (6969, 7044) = 0.047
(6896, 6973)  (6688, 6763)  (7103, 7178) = -0.076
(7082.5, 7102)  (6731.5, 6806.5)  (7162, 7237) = -0.018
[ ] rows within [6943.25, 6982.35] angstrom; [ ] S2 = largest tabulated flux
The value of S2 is 47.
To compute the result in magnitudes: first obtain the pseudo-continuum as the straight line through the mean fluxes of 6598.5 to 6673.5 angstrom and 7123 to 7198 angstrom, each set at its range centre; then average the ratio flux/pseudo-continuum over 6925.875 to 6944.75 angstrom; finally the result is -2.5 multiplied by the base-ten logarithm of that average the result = -0.074 mag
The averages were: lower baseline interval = 42.4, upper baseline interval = 38.3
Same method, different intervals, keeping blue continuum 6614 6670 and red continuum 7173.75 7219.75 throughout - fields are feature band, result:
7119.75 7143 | 0.02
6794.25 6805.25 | 0.01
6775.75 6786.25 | 0.01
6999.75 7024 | -0.07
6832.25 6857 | -0.03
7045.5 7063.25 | -0.08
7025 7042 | -0.08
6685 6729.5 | 0.00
